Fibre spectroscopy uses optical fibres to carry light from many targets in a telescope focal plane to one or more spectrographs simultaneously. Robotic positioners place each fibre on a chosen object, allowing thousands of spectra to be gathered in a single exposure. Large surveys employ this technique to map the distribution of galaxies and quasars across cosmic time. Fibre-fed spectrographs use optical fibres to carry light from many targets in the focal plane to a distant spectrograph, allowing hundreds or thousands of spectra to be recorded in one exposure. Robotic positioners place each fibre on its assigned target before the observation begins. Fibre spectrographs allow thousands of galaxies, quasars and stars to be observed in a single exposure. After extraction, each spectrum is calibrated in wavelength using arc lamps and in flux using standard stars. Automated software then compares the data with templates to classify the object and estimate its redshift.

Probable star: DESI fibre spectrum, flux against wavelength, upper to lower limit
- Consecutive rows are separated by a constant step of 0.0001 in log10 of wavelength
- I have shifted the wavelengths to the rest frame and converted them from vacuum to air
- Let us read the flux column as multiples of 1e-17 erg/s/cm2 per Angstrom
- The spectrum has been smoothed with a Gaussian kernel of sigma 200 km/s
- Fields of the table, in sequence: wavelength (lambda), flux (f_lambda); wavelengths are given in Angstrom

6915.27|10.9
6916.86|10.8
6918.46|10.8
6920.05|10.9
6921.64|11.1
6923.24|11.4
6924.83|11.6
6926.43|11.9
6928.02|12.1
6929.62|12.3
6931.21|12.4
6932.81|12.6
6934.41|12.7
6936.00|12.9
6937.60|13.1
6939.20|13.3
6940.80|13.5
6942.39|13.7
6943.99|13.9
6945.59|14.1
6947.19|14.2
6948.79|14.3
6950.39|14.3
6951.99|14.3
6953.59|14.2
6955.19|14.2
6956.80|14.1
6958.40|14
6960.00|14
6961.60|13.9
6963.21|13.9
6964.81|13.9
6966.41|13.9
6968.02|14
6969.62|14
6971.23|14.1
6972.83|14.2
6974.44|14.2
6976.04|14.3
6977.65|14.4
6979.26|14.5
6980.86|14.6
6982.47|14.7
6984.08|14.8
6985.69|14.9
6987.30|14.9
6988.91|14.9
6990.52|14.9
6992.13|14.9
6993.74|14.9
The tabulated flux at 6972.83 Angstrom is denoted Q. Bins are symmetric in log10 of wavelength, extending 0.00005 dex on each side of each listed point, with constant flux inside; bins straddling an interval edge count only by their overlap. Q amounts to 14.2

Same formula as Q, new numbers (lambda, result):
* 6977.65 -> 14.4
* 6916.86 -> 10.8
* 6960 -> 14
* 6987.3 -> 14.9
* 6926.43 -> 11.9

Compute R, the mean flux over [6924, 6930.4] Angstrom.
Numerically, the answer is 12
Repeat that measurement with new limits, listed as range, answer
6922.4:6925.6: 11.5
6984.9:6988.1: 14.9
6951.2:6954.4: 14.3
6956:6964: 14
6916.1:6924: 11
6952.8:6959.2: 14.1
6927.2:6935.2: 12.4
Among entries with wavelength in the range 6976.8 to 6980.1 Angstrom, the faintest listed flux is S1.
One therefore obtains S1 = 14.4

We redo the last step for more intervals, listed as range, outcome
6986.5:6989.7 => 14.9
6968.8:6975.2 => 14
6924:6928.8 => 11.6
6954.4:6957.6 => 14.1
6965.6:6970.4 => 13.9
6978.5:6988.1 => 14.5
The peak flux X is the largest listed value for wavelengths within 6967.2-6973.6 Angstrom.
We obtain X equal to 14.2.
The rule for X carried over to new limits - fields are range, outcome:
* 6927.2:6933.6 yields 12.6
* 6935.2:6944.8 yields 13.9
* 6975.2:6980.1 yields 14.5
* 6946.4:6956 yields 14.3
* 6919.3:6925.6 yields 11.6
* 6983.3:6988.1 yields 14.9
